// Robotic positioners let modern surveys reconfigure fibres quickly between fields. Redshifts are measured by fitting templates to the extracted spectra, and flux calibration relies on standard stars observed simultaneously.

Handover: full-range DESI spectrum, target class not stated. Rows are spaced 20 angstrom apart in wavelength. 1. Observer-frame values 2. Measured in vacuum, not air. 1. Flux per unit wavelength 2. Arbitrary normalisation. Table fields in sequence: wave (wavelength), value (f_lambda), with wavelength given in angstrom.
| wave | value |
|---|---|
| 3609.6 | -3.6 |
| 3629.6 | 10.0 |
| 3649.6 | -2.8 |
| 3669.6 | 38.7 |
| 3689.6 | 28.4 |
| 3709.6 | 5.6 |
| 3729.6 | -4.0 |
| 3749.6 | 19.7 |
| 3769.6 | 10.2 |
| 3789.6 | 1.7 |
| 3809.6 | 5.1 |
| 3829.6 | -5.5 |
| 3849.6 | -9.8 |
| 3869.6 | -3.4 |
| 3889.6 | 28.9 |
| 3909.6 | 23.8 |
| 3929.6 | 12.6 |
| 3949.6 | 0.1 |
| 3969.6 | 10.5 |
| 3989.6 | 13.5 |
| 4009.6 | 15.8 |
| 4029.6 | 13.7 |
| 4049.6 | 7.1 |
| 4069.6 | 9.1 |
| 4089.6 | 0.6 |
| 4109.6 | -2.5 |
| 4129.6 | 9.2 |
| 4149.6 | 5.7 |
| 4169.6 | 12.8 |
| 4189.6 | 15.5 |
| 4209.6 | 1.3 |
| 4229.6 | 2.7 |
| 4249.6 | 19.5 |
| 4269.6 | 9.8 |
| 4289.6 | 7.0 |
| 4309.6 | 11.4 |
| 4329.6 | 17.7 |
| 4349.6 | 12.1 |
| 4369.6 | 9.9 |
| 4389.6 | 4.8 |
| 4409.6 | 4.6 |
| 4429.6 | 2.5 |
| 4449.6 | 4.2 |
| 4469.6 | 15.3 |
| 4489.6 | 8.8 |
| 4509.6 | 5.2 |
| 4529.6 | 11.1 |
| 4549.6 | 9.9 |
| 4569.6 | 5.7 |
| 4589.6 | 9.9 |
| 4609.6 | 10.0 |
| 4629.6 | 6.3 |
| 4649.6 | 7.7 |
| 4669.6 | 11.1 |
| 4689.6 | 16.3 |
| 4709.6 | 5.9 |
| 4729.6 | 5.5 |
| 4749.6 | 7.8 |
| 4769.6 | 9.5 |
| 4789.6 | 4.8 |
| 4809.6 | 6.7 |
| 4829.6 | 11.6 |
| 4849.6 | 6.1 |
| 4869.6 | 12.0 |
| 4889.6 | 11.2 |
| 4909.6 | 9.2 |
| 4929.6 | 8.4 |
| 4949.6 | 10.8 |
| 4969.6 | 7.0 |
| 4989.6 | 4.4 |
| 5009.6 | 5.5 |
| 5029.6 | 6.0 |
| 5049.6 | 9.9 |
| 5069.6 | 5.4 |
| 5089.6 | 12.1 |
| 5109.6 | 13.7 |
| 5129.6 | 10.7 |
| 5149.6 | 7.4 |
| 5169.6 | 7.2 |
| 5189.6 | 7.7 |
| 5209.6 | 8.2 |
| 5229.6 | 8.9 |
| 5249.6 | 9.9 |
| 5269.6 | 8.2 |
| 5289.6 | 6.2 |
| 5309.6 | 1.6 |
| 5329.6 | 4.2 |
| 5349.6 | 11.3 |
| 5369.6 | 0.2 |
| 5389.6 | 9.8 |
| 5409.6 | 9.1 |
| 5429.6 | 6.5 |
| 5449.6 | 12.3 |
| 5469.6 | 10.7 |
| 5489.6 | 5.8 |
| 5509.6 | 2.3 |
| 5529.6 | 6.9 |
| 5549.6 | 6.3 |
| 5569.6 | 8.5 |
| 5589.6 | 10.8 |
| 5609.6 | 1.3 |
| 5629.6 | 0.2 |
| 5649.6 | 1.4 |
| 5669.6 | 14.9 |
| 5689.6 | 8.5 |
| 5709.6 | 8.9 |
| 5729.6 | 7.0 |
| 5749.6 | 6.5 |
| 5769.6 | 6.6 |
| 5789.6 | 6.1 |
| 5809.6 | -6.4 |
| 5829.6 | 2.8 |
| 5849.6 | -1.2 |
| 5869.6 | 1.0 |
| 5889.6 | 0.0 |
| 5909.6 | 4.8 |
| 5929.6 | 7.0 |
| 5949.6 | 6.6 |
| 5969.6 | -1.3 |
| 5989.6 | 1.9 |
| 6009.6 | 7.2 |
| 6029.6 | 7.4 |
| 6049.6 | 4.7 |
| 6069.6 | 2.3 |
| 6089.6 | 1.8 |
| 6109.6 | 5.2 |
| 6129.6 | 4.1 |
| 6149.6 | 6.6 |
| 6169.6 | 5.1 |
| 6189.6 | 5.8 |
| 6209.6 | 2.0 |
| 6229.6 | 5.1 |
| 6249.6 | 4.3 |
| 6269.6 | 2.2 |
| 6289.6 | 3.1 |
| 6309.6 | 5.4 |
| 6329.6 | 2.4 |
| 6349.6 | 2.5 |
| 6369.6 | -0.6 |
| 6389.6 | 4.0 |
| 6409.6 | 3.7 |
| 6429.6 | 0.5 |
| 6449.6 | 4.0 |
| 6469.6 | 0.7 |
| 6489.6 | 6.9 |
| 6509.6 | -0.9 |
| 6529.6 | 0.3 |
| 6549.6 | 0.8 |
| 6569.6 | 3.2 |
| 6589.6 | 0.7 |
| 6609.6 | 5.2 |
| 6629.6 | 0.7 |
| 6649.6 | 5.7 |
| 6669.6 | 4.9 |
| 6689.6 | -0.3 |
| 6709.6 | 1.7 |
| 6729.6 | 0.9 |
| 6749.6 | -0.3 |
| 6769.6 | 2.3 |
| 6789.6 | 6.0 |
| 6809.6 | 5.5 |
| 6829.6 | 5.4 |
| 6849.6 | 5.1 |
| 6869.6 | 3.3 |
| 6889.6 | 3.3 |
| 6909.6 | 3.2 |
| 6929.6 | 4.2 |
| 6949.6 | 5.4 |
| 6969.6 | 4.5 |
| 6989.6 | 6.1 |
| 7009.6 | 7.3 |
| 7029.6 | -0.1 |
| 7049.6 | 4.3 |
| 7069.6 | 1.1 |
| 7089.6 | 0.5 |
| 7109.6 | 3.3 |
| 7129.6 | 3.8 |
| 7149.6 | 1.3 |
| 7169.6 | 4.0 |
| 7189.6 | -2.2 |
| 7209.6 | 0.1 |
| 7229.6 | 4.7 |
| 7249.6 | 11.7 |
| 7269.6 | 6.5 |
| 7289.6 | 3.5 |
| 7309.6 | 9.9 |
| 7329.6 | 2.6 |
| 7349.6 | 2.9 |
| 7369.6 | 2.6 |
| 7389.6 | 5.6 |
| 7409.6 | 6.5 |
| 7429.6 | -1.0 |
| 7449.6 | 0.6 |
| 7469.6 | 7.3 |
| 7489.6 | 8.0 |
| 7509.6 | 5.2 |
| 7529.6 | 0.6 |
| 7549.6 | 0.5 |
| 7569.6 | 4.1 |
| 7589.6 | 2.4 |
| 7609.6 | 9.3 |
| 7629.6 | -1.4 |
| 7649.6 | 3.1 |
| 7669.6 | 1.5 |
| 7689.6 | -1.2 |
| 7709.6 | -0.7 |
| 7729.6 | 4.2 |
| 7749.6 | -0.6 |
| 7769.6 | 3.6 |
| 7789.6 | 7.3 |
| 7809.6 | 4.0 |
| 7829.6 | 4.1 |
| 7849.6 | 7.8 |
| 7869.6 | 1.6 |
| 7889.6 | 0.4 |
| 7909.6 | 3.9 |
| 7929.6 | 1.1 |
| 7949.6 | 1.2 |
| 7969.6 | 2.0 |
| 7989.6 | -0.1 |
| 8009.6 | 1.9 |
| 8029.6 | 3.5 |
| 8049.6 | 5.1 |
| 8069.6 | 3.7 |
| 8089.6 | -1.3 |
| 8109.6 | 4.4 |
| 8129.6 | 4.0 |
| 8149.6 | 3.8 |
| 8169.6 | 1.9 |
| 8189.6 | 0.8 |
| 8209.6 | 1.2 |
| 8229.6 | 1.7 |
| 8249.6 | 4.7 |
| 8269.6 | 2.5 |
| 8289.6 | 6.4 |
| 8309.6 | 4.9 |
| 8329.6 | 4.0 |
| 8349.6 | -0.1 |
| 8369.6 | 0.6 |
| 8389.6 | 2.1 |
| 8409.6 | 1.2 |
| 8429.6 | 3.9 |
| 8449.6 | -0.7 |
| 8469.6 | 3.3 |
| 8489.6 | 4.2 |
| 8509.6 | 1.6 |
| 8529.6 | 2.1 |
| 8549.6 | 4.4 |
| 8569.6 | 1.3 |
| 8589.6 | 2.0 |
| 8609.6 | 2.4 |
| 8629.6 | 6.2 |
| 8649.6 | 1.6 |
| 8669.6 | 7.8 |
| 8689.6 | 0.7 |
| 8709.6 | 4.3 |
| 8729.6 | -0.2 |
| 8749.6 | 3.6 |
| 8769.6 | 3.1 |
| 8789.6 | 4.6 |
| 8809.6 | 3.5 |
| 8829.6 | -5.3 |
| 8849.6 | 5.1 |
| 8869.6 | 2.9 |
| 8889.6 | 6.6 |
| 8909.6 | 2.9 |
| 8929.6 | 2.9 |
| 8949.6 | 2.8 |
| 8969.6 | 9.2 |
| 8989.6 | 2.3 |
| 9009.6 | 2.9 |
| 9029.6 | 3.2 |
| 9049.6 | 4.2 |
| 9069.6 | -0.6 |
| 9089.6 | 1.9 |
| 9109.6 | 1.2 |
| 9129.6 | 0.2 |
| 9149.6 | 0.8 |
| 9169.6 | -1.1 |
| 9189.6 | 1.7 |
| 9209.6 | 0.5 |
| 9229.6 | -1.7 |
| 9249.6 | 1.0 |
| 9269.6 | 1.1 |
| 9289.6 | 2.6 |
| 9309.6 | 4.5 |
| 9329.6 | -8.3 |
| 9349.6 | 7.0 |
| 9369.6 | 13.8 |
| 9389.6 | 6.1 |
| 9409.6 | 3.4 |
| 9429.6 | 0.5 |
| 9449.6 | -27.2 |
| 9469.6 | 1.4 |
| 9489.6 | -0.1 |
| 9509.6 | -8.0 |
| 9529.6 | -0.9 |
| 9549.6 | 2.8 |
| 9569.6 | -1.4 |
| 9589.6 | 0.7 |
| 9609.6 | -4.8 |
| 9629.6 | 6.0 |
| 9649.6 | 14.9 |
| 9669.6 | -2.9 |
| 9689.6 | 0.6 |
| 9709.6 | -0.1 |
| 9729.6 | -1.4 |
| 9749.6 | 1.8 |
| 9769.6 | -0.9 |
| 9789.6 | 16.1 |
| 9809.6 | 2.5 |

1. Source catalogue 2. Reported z 1.59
